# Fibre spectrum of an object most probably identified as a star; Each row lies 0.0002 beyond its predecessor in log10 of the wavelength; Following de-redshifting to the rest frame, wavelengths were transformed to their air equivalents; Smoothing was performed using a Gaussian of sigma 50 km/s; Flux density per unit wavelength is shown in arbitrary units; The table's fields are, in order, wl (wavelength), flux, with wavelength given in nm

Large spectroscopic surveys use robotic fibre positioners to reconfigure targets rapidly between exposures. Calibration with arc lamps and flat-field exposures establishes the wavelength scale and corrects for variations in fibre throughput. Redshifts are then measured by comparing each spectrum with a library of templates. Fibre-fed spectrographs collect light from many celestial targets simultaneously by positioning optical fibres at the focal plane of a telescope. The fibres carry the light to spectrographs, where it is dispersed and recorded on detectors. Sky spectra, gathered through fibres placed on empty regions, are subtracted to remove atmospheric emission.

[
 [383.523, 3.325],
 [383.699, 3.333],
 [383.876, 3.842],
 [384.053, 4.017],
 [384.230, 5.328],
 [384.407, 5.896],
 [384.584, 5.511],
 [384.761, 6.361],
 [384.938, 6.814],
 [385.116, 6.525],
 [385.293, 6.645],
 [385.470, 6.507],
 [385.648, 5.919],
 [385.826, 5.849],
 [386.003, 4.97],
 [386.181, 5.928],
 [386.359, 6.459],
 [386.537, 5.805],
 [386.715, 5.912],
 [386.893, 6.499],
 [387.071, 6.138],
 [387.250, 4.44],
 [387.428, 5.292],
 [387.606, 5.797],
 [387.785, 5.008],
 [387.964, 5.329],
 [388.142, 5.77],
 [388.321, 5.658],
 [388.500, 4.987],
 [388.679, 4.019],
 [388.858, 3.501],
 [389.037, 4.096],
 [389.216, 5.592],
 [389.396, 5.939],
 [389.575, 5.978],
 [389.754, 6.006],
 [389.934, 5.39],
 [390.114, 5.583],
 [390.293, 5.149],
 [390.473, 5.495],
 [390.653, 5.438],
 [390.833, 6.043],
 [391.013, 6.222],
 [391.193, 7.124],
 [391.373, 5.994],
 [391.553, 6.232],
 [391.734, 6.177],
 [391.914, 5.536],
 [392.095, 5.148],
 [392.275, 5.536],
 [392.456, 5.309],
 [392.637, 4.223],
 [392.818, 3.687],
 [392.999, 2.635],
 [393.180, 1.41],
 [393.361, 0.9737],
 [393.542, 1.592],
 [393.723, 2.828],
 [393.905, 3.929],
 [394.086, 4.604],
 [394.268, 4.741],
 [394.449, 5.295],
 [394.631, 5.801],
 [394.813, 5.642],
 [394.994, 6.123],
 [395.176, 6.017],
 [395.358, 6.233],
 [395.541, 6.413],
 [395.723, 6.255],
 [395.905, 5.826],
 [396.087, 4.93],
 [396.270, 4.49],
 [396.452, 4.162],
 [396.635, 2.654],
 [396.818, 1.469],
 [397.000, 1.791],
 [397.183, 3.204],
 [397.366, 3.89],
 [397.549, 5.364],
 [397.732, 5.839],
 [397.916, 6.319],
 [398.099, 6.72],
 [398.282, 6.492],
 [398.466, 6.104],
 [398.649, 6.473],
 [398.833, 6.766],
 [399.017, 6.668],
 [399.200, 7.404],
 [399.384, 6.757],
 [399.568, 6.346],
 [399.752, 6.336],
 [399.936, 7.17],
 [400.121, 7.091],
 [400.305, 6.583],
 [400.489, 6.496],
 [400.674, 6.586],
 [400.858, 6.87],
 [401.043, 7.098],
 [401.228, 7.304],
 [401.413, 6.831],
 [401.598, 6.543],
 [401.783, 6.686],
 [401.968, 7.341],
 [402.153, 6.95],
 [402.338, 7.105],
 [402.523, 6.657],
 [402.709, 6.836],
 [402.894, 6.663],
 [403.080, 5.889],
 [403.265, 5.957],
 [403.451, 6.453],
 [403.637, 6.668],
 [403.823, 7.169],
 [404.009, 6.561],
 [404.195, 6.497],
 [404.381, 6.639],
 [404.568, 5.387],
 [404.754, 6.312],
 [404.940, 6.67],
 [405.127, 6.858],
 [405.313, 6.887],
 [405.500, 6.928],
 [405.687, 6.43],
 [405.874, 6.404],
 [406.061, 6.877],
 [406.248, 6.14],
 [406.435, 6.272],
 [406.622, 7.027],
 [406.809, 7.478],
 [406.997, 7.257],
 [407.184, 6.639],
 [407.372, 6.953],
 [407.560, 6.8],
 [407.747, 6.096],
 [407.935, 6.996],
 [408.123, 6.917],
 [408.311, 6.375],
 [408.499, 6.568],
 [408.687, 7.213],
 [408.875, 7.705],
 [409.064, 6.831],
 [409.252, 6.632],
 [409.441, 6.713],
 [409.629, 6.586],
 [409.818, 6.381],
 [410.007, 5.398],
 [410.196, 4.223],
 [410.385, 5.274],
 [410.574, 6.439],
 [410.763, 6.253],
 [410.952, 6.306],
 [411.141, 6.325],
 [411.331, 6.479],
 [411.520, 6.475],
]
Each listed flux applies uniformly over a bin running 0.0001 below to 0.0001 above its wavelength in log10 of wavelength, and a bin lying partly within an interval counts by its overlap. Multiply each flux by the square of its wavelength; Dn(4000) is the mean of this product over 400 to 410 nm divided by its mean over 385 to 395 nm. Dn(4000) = 1.40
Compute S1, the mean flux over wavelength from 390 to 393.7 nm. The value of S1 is 4.74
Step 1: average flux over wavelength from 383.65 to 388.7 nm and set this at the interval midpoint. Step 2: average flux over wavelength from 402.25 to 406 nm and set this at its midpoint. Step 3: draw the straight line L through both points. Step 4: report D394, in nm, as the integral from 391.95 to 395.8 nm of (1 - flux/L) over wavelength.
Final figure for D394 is 0.96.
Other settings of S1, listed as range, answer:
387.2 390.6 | 5.22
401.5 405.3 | 6.6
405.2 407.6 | 6.78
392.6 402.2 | 5.37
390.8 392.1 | 6.12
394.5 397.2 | 4.78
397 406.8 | 6.46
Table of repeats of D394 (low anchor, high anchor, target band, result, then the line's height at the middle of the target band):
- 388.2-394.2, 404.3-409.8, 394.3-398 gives 0.34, 5.39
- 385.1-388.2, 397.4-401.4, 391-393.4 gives 0.54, 6.14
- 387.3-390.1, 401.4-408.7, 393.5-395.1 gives 0.31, 5.72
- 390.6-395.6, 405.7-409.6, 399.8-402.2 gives -0.39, 5.91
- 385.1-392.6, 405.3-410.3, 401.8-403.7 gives -0.09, 6.35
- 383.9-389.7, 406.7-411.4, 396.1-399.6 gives 0.50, 6.03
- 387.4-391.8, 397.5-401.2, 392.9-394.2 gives 0.73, 5.95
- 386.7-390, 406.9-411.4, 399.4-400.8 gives -0.16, 5.97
